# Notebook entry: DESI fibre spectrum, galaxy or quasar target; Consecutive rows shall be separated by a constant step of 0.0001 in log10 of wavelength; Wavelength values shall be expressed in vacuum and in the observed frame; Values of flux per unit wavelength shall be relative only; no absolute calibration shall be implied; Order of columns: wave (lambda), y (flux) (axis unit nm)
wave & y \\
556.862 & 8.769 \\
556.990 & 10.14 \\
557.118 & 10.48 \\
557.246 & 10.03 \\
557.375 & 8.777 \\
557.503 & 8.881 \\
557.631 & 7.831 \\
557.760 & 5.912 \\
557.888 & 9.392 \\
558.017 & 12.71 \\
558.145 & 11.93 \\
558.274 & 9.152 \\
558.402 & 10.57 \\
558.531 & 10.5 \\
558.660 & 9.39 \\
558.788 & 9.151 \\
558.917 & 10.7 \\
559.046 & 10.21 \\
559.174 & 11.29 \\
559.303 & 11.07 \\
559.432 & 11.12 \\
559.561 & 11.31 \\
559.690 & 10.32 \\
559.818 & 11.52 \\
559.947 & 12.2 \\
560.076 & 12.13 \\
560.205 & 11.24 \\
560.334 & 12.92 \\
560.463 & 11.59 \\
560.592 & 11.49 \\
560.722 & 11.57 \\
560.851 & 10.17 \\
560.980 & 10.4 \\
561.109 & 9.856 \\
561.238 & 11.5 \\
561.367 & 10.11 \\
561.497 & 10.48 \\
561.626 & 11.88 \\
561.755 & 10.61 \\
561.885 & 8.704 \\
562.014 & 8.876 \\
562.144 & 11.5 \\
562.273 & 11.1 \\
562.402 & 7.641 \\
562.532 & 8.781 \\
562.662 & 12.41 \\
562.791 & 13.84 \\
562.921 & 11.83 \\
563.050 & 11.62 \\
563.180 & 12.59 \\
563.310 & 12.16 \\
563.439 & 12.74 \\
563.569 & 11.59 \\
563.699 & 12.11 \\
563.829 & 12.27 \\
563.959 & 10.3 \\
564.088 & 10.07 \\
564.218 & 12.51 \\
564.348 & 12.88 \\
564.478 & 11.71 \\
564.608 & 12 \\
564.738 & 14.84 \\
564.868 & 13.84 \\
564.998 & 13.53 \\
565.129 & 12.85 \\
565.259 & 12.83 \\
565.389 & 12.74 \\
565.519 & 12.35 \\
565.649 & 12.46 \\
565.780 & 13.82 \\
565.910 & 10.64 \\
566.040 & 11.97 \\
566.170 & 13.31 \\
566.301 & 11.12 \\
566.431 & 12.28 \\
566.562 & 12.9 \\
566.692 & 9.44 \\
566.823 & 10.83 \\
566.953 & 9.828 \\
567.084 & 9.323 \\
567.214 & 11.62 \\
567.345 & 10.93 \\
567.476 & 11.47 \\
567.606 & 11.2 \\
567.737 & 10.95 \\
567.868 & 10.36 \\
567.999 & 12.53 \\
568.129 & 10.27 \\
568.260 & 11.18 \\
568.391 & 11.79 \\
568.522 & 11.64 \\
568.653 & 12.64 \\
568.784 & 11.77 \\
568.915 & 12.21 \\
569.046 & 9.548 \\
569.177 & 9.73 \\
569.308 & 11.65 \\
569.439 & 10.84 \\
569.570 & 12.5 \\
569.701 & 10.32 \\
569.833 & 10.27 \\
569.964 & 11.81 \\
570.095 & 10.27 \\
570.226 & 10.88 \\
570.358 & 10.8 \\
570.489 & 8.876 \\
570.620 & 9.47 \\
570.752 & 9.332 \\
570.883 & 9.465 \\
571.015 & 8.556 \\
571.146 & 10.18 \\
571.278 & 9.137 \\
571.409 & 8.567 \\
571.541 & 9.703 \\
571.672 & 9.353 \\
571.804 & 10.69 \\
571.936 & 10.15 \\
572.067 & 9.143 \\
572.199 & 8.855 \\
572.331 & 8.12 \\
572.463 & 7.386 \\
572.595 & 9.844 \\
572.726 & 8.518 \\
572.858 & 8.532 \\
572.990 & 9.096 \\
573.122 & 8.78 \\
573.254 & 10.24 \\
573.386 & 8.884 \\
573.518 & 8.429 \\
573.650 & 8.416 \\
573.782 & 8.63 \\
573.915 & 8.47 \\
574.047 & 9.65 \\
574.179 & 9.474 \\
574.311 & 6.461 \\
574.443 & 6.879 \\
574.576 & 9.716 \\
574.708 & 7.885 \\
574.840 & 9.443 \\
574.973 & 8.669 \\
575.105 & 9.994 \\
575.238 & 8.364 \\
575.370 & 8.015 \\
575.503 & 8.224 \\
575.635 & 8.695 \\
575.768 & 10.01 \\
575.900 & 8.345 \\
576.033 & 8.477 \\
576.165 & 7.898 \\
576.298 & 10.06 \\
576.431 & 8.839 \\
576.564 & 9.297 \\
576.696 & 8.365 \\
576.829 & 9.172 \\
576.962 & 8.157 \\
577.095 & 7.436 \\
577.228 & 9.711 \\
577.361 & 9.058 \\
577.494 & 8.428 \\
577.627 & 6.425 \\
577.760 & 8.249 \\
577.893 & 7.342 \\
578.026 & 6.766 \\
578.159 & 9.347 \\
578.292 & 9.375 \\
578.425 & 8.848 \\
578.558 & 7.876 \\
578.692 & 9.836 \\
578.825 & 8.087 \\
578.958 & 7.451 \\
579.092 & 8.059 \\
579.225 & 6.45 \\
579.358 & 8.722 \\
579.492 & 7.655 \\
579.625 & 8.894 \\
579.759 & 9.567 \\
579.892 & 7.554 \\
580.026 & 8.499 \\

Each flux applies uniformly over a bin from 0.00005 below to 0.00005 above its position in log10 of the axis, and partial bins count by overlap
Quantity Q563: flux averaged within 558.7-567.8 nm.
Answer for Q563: 11.4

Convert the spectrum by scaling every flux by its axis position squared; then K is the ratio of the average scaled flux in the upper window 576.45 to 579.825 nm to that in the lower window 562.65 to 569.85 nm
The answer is 0.74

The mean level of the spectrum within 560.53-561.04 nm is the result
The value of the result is 10.9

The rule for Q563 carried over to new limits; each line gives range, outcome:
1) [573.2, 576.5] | 8.72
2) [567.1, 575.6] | 9.78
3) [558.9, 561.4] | 11.2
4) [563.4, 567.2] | 12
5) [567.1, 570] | 11.2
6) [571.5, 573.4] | 9.15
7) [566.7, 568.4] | 10.9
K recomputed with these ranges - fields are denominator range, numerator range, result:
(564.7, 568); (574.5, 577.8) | 0.76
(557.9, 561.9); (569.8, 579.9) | 0.85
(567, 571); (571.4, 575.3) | 0.83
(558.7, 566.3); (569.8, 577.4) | 0.82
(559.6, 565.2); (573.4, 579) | 0.78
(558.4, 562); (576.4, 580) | 0.82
